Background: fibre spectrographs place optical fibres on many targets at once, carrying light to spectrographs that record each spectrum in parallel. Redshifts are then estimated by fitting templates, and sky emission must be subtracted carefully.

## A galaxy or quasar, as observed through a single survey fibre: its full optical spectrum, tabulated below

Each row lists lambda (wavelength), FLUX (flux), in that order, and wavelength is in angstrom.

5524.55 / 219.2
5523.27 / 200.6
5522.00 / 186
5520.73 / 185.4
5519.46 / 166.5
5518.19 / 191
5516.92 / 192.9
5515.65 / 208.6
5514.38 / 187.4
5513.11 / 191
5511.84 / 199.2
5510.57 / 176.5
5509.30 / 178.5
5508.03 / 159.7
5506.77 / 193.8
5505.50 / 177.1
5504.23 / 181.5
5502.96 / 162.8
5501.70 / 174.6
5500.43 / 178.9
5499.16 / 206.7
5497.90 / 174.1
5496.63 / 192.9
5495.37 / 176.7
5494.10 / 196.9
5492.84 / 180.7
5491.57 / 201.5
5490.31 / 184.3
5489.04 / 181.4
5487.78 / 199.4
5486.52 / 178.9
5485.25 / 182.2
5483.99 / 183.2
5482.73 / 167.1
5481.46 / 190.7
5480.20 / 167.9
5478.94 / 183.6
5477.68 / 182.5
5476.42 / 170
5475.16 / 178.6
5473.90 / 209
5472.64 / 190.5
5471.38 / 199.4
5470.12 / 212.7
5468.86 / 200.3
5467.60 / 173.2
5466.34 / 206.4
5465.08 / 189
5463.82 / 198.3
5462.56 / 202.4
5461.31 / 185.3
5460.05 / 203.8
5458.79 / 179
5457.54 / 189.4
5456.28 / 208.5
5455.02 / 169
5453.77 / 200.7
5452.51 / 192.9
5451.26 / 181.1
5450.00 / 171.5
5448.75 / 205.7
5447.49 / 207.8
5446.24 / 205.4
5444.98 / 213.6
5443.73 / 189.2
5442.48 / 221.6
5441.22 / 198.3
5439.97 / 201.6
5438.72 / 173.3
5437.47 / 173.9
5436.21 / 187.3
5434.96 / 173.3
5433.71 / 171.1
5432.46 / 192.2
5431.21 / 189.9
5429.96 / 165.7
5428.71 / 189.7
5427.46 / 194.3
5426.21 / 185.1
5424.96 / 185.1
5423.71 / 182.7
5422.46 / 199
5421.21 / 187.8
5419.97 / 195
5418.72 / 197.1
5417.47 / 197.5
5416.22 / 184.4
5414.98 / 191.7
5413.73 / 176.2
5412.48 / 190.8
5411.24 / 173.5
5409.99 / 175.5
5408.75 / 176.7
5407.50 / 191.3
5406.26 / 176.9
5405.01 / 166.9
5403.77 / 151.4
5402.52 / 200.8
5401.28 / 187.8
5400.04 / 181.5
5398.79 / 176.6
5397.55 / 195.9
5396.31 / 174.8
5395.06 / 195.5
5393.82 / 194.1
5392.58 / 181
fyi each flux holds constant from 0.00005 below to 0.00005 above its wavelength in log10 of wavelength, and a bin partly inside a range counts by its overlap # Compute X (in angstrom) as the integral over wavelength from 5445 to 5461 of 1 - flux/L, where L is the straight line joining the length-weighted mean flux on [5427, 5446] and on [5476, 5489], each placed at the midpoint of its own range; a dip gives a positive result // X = -0.6 angstrom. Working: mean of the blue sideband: 189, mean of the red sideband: 181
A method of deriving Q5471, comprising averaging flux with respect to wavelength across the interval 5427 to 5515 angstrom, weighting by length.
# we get 188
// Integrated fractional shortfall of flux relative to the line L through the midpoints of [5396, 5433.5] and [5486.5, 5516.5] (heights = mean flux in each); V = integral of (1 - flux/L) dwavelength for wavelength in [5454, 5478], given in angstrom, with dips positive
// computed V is -0.9 angstrom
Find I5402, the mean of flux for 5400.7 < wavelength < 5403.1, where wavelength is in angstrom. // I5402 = 195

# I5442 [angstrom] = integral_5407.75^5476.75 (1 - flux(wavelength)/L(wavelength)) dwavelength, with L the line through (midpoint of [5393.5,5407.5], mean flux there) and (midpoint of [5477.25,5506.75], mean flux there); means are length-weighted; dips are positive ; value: -2.9 angstrom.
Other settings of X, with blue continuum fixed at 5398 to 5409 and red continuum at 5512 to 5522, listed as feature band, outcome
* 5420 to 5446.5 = -1.1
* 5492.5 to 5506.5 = 0.4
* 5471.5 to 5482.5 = 0.1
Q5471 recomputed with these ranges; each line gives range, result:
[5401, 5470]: 189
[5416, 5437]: 187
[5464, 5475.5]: 196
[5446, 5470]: 193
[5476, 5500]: 184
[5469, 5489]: 187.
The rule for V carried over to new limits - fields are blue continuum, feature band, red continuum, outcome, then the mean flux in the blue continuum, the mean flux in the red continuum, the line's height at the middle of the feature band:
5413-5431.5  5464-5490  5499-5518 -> -0.3 angstrom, 188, 184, 186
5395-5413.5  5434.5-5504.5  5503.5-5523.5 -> -2.2 angstrom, 180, 186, 184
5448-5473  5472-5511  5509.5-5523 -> 1.6 angstrom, 193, 188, 190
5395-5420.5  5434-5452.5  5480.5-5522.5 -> -0.9 angstrom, 183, 184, 184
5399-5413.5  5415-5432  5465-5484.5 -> -0.7 angstrom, 179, 188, 181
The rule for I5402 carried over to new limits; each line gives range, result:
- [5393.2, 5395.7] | 194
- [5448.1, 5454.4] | 190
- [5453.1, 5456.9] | 193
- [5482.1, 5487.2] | 178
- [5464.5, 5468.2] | 190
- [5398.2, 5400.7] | 179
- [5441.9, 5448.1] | 208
